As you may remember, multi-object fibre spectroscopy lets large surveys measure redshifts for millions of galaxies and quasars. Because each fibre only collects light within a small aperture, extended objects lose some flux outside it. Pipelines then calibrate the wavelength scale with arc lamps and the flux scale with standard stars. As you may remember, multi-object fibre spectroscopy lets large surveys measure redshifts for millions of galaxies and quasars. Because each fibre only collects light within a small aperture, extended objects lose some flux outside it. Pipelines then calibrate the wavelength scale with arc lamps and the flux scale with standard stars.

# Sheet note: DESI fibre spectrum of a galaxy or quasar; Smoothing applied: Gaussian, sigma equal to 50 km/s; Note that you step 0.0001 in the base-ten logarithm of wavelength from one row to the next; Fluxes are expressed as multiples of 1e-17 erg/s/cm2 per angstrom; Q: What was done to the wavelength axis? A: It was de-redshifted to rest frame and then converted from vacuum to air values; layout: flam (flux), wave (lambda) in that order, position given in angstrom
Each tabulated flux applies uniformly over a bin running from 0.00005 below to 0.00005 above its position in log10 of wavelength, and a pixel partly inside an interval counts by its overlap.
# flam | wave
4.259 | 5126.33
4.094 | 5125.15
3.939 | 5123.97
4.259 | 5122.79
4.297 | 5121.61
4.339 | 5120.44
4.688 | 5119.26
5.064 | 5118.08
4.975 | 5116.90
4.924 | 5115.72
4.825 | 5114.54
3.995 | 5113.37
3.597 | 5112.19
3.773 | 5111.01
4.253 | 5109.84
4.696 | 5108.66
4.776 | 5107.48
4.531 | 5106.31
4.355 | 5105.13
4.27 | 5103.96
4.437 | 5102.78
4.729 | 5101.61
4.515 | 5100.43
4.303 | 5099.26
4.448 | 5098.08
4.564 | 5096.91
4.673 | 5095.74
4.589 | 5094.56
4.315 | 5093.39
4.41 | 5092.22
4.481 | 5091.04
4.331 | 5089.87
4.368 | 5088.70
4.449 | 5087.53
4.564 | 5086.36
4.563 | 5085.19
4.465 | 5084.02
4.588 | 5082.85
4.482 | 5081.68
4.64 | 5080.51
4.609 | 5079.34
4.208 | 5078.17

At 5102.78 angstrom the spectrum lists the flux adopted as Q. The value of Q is 4.437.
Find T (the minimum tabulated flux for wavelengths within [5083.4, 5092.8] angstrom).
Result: 4.331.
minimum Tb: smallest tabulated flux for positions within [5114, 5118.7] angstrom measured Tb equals 4.825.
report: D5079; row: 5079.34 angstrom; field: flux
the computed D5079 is 4.609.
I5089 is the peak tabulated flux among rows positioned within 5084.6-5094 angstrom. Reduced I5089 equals 4.564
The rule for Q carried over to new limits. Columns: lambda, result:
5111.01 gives 3.773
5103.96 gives 4.27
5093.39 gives 4.315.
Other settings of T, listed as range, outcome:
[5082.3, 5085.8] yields 4.465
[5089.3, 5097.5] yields 4.315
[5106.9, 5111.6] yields 3.773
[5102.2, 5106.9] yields 4.27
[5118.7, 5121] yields 4.339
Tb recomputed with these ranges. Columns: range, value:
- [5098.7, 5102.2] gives 4.303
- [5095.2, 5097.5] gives 4.564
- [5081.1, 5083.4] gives 4.482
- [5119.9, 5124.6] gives 3.939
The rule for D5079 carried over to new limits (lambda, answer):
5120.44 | 4.339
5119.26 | 4.688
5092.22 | 4.41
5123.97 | 3.939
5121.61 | 4.297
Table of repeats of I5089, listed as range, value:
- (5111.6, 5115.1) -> 4.825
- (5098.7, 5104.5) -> 4.729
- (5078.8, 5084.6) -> 4.64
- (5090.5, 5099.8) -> 4.673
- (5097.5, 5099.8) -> 4.448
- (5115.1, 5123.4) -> 5.064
